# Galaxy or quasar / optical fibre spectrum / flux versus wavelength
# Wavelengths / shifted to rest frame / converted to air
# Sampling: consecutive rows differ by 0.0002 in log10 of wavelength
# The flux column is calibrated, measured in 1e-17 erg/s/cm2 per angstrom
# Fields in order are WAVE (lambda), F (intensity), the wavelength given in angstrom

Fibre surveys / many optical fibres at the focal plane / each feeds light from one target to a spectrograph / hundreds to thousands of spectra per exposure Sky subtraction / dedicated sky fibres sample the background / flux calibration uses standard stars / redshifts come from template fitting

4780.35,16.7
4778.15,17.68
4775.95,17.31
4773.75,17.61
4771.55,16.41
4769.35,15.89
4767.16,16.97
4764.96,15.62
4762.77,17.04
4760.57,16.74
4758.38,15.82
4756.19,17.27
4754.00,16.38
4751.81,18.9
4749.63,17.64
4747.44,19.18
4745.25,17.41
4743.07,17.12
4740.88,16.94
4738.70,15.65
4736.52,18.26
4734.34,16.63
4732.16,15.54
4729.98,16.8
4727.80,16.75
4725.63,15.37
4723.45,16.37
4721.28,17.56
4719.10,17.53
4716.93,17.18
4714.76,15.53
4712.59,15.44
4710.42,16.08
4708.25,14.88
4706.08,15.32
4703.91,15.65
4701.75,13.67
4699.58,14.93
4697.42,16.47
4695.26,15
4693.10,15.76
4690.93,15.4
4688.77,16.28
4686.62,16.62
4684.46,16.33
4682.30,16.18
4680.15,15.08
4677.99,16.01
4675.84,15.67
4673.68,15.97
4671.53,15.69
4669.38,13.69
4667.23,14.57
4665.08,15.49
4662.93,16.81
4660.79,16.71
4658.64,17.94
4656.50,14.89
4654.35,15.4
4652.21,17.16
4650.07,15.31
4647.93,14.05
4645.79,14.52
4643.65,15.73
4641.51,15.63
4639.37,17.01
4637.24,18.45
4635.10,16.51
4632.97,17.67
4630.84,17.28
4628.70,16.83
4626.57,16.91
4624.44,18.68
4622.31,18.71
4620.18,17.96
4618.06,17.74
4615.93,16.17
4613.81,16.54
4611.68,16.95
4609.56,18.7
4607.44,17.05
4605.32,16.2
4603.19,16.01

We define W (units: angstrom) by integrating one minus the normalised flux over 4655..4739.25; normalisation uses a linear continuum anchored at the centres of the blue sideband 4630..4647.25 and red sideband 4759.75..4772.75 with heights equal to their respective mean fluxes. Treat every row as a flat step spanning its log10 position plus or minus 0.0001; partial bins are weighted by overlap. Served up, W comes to 2.8 angstrom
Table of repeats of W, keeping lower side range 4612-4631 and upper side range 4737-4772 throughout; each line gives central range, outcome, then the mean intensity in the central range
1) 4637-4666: 2.2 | 16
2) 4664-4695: 2.9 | 15.6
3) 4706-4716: 0.9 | 15.5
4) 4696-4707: 1.2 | 15.2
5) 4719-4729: 0.3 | 16.6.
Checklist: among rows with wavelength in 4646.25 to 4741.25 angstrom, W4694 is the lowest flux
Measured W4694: 13.67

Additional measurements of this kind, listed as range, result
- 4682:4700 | 14.93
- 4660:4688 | 13.69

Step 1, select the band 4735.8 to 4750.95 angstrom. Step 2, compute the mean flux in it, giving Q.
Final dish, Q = 17.5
